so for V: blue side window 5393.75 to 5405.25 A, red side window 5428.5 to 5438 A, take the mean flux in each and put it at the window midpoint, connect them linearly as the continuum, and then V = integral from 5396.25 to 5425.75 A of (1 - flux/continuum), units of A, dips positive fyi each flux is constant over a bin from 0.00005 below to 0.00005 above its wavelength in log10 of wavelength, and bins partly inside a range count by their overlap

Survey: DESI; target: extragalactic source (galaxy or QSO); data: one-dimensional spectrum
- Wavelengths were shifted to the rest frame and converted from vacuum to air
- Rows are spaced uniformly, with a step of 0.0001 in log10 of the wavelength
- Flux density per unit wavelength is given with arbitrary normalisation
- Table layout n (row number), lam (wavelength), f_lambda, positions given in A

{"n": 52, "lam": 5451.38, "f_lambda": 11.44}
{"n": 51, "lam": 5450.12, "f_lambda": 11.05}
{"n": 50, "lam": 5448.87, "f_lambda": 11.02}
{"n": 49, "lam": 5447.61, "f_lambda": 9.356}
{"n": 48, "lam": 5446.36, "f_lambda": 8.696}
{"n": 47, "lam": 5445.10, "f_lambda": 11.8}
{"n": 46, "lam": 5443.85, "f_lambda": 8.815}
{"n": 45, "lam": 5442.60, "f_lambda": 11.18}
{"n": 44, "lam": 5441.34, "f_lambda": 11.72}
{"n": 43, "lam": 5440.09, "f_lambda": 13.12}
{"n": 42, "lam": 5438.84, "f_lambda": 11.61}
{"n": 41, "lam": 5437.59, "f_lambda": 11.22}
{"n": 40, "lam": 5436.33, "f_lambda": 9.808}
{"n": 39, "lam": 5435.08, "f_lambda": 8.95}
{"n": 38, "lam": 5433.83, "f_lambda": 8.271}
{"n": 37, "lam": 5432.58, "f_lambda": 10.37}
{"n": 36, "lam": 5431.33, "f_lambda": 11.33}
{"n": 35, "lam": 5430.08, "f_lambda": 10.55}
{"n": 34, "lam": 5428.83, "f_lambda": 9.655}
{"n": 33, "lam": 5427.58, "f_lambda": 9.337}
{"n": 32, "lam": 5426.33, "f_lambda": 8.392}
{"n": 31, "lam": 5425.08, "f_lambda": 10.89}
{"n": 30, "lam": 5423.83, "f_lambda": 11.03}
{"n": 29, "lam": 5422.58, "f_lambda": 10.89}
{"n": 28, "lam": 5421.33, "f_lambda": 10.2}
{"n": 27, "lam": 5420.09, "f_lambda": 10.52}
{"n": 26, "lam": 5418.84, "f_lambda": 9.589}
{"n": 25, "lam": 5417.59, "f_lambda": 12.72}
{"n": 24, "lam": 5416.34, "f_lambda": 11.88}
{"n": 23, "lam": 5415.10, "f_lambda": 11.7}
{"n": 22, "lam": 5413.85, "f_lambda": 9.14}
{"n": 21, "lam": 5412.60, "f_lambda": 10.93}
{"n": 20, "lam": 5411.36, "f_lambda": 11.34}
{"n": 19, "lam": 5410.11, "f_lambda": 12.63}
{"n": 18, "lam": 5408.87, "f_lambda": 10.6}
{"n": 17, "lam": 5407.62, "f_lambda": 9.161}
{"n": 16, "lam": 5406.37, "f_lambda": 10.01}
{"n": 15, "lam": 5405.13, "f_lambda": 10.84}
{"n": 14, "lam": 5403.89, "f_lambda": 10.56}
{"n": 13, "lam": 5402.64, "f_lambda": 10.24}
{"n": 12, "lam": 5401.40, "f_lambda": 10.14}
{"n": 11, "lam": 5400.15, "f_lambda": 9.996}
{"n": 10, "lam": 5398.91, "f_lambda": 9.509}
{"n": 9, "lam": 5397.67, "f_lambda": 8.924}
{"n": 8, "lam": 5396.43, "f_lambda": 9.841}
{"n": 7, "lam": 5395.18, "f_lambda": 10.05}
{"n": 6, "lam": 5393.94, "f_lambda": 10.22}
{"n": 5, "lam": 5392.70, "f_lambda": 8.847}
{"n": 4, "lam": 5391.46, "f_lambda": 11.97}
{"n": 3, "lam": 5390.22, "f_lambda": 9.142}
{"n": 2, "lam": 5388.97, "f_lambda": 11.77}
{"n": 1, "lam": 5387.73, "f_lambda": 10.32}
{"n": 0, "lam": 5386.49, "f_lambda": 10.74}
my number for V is -1.7 A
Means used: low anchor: 9.99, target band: 10.6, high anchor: 10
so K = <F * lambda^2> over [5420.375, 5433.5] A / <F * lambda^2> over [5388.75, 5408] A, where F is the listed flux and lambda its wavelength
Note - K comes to 1.0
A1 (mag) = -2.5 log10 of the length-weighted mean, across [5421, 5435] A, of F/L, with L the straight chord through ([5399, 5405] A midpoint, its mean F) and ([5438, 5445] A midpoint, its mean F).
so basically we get 0.095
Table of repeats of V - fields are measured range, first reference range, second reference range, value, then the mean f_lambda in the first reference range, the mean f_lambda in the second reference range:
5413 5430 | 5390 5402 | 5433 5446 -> -0.3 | 9.89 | 10.6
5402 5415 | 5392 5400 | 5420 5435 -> -1.0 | 9.62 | 10.1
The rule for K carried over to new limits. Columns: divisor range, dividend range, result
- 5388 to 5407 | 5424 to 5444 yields 1.04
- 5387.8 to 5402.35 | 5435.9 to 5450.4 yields 1.09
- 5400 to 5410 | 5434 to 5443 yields 1.07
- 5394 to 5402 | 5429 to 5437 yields 1.02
